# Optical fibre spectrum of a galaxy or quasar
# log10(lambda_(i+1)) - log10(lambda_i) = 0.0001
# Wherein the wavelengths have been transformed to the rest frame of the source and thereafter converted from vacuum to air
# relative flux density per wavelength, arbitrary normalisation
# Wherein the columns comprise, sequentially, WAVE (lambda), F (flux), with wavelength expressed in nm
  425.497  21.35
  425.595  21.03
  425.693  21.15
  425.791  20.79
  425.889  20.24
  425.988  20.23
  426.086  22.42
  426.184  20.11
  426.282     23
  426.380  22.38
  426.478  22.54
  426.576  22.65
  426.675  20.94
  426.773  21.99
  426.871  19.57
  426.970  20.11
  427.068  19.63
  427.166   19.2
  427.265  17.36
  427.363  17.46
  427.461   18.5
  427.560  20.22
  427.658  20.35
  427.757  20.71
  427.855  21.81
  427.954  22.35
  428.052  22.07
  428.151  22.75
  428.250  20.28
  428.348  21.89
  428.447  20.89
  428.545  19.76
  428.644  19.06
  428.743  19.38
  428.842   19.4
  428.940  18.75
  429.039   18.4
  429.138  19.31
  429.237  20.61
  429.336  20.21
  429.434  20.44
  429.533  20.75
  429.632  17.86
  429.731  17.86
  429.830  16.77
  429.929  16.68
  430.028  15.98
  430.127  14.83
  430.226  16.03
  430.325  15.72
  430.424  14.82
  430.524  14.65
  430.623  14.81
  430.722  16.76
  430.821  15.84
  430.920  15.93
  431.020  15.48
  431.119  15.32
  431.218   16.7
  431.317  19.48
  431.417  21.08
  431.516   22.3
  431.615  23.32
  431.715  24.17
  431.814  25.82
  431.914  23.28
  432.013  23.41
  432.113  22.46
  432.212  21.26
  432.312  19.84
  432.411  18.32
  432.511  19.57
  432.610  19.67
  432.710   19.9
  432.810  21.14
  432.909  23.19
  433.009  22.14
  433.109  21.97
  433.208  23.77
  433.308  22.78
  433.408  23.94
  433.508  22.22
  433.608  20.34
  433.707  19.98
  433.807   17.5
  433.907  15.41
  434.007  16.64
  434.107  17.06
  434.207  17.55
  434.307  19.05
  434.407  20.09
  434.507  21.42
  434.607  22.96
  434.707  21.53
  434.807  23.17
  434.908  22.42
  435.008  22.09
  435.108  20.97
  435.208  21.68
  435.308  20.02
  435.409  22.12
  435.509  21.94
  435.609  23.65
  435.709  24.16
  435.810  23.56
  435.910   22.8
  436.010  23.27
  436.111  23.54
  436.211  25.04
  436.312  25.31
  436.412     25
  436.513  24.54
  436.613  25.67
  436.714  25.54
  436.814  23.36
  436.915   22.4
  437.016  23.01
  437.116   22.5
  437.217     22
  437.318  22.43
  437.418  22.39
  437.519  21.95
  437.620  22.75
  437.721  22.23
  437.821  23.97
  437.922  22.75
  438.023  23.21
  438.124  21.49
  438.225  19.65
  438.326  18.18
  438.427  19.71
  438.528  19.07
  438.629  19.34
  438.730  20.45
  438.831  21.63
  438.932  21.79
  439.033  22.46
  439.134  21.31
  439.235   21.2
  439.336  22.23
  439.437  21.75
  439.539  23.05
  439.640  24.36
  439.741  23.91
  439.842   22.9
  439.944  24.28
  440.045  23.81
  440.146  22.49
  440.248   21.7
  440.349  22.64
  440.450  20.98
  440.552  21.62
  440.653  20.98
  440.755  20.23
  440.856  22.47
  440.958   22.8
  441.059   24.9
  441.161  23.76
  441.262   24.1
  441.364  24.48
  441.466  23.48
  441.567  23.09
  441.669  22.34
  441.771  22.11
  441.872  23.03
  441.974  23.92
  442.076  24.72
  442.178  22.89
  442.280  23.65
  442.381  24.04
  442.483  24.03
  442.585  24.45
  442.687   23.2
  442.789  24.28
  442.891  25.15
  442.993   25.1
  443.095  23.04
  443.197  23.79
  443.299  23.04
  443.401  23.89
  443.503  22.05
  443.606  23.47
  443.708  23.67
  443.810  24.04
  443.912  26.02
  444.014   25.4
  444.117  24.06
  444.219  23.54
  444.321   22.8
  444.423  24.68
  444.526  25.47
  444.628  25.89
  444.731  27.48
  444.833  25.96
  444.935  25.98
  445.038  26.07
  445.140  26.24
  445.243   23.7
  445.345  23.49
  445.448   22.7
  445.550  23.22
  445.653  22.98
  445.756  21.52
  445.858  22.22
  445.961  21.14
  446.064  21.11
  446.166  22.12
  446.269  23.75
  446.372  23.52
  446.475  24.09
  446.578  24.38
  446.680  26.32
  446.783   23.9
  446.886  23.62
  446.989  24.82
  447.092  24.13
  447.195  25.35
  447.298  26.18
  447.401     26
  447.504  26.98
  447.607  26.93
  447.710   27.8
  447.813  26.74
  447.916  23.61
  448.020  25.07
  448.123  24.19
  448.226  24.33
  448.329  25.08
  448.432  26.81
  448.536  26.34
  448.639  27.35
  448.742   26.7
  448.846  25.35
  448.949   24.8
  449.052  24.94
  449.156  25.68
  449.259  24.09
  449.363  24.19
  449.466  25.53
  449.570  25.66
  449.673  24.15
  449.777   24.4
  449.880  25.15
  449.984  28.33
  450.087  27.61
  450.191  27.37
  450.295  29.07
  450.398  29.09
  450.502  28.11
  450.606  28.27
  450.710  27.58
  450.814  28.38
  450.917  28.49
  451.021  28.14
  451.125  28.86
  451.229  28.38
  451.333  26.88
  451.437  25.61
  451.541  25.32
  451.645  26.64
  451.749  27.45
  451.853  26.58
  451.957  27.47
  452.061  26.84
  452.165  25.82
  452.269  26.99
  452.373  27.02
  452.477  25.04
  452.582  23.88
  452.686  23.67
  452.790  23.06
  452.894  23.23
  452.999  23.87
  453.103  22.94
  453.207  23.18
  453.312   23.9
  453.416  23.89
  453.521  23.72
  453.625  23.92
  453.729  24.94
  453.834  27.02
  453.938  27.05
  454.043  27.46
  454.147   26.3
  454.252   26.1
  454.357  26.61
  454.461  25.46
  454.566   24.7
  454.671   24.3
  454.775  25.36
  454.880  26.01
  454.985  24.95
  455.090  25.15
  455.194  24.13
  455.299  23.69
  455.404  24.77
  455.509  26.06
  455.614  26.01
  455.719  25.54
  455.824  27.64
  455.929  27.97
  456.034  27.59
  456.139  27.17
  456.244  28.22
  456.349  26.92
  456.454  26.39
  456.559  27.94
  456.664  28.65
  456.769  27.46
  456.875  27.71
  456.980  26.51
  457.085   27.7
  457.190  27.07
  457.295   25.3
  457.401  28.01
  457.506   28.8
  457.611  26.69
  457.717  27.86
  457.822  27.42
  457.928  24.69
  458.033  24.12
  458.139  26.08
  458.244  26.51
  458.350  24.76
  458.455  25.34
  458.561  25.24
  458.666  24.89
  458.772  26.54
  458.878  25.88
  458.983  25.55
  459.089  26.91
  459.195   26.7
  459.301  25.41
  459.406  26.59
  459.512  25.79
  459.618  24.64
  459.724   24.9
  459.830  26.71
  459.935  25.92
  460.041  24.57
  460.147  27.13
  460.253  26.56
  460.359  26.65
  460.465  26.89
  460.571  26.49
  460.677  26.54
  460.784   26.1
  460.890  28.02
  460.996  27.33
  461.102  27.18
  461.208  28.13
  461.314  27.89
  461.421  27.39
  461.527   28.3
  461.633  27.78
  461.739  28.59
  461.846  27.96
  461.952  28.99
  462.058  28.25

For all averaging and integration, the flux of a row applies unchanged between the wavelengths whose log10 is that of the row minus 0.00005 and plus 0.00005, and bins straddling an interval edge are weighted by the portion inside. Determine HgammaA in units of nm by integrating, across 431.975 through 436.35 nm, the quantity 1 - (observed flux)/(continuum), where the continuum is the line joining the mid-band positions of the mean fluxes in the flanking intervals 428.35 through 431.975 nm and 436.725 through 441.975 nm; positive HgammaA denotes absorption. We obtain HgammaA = -0.25 nm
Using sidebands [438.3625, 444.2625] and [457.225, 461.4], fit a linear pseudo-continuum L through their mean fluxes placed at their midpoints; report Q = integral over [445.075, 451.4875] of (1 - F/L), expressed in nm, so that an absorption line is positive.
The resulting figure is -0.31 nm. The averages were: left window 23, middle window 25.5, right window 26.3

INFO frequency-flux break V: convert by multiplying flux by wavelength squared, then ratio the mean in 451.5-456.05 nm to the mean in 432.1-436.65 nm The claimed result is 1.29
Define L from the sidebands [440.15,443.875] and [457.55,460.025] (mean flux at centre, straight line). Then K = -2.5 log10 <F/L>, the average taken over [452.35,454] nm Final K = 0.03 mag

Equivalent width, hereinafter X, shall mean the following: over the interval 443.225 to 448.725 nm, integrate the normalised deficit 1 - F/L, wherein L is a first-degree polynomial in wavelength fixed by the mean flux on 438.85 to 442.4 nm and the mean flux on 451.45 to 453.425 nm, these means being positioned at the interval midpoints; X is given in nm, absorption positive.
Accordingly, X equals -0.16 nm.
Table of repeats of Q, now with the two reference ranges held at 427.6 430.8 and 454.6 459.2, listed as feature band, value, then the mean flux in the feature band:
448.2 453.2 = -0.31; 26.2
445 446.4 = 0.01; 23.1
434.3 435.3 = -0.06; 21.6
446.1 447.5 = -0.06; 24.5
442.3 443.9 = -0.09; 23.9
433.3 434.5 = 0.04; 19.3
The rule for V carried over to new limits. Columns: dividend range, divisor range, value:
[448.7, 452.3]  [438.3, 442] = 1.26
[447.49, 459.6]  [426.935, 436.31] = 1.43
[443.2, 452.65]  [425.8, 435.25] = 1.38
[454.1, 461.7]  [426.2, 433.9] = 1.51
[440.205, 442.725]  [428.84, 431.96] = 1.32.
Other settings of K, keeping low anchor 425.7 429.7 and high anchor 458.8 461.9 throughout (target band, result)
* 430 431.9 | 0.172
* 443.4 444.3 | -0.021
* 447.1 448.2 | -0.066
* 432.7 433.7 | -0.034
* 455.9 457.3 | -0.058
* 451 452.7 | -0.062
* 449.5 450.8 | -0.098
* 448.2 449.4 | -0.045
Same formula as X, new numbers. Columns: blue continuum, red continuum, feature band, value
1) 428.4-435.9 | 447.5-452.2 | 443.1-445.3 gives -0.02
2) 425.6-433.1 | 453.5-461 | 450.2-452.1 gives -0.22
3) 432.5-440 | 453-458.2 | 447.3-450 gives -0.12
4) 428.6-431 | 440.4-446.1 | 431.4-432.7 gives -0.23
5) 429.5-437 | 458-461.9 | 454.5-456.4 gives -0.03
